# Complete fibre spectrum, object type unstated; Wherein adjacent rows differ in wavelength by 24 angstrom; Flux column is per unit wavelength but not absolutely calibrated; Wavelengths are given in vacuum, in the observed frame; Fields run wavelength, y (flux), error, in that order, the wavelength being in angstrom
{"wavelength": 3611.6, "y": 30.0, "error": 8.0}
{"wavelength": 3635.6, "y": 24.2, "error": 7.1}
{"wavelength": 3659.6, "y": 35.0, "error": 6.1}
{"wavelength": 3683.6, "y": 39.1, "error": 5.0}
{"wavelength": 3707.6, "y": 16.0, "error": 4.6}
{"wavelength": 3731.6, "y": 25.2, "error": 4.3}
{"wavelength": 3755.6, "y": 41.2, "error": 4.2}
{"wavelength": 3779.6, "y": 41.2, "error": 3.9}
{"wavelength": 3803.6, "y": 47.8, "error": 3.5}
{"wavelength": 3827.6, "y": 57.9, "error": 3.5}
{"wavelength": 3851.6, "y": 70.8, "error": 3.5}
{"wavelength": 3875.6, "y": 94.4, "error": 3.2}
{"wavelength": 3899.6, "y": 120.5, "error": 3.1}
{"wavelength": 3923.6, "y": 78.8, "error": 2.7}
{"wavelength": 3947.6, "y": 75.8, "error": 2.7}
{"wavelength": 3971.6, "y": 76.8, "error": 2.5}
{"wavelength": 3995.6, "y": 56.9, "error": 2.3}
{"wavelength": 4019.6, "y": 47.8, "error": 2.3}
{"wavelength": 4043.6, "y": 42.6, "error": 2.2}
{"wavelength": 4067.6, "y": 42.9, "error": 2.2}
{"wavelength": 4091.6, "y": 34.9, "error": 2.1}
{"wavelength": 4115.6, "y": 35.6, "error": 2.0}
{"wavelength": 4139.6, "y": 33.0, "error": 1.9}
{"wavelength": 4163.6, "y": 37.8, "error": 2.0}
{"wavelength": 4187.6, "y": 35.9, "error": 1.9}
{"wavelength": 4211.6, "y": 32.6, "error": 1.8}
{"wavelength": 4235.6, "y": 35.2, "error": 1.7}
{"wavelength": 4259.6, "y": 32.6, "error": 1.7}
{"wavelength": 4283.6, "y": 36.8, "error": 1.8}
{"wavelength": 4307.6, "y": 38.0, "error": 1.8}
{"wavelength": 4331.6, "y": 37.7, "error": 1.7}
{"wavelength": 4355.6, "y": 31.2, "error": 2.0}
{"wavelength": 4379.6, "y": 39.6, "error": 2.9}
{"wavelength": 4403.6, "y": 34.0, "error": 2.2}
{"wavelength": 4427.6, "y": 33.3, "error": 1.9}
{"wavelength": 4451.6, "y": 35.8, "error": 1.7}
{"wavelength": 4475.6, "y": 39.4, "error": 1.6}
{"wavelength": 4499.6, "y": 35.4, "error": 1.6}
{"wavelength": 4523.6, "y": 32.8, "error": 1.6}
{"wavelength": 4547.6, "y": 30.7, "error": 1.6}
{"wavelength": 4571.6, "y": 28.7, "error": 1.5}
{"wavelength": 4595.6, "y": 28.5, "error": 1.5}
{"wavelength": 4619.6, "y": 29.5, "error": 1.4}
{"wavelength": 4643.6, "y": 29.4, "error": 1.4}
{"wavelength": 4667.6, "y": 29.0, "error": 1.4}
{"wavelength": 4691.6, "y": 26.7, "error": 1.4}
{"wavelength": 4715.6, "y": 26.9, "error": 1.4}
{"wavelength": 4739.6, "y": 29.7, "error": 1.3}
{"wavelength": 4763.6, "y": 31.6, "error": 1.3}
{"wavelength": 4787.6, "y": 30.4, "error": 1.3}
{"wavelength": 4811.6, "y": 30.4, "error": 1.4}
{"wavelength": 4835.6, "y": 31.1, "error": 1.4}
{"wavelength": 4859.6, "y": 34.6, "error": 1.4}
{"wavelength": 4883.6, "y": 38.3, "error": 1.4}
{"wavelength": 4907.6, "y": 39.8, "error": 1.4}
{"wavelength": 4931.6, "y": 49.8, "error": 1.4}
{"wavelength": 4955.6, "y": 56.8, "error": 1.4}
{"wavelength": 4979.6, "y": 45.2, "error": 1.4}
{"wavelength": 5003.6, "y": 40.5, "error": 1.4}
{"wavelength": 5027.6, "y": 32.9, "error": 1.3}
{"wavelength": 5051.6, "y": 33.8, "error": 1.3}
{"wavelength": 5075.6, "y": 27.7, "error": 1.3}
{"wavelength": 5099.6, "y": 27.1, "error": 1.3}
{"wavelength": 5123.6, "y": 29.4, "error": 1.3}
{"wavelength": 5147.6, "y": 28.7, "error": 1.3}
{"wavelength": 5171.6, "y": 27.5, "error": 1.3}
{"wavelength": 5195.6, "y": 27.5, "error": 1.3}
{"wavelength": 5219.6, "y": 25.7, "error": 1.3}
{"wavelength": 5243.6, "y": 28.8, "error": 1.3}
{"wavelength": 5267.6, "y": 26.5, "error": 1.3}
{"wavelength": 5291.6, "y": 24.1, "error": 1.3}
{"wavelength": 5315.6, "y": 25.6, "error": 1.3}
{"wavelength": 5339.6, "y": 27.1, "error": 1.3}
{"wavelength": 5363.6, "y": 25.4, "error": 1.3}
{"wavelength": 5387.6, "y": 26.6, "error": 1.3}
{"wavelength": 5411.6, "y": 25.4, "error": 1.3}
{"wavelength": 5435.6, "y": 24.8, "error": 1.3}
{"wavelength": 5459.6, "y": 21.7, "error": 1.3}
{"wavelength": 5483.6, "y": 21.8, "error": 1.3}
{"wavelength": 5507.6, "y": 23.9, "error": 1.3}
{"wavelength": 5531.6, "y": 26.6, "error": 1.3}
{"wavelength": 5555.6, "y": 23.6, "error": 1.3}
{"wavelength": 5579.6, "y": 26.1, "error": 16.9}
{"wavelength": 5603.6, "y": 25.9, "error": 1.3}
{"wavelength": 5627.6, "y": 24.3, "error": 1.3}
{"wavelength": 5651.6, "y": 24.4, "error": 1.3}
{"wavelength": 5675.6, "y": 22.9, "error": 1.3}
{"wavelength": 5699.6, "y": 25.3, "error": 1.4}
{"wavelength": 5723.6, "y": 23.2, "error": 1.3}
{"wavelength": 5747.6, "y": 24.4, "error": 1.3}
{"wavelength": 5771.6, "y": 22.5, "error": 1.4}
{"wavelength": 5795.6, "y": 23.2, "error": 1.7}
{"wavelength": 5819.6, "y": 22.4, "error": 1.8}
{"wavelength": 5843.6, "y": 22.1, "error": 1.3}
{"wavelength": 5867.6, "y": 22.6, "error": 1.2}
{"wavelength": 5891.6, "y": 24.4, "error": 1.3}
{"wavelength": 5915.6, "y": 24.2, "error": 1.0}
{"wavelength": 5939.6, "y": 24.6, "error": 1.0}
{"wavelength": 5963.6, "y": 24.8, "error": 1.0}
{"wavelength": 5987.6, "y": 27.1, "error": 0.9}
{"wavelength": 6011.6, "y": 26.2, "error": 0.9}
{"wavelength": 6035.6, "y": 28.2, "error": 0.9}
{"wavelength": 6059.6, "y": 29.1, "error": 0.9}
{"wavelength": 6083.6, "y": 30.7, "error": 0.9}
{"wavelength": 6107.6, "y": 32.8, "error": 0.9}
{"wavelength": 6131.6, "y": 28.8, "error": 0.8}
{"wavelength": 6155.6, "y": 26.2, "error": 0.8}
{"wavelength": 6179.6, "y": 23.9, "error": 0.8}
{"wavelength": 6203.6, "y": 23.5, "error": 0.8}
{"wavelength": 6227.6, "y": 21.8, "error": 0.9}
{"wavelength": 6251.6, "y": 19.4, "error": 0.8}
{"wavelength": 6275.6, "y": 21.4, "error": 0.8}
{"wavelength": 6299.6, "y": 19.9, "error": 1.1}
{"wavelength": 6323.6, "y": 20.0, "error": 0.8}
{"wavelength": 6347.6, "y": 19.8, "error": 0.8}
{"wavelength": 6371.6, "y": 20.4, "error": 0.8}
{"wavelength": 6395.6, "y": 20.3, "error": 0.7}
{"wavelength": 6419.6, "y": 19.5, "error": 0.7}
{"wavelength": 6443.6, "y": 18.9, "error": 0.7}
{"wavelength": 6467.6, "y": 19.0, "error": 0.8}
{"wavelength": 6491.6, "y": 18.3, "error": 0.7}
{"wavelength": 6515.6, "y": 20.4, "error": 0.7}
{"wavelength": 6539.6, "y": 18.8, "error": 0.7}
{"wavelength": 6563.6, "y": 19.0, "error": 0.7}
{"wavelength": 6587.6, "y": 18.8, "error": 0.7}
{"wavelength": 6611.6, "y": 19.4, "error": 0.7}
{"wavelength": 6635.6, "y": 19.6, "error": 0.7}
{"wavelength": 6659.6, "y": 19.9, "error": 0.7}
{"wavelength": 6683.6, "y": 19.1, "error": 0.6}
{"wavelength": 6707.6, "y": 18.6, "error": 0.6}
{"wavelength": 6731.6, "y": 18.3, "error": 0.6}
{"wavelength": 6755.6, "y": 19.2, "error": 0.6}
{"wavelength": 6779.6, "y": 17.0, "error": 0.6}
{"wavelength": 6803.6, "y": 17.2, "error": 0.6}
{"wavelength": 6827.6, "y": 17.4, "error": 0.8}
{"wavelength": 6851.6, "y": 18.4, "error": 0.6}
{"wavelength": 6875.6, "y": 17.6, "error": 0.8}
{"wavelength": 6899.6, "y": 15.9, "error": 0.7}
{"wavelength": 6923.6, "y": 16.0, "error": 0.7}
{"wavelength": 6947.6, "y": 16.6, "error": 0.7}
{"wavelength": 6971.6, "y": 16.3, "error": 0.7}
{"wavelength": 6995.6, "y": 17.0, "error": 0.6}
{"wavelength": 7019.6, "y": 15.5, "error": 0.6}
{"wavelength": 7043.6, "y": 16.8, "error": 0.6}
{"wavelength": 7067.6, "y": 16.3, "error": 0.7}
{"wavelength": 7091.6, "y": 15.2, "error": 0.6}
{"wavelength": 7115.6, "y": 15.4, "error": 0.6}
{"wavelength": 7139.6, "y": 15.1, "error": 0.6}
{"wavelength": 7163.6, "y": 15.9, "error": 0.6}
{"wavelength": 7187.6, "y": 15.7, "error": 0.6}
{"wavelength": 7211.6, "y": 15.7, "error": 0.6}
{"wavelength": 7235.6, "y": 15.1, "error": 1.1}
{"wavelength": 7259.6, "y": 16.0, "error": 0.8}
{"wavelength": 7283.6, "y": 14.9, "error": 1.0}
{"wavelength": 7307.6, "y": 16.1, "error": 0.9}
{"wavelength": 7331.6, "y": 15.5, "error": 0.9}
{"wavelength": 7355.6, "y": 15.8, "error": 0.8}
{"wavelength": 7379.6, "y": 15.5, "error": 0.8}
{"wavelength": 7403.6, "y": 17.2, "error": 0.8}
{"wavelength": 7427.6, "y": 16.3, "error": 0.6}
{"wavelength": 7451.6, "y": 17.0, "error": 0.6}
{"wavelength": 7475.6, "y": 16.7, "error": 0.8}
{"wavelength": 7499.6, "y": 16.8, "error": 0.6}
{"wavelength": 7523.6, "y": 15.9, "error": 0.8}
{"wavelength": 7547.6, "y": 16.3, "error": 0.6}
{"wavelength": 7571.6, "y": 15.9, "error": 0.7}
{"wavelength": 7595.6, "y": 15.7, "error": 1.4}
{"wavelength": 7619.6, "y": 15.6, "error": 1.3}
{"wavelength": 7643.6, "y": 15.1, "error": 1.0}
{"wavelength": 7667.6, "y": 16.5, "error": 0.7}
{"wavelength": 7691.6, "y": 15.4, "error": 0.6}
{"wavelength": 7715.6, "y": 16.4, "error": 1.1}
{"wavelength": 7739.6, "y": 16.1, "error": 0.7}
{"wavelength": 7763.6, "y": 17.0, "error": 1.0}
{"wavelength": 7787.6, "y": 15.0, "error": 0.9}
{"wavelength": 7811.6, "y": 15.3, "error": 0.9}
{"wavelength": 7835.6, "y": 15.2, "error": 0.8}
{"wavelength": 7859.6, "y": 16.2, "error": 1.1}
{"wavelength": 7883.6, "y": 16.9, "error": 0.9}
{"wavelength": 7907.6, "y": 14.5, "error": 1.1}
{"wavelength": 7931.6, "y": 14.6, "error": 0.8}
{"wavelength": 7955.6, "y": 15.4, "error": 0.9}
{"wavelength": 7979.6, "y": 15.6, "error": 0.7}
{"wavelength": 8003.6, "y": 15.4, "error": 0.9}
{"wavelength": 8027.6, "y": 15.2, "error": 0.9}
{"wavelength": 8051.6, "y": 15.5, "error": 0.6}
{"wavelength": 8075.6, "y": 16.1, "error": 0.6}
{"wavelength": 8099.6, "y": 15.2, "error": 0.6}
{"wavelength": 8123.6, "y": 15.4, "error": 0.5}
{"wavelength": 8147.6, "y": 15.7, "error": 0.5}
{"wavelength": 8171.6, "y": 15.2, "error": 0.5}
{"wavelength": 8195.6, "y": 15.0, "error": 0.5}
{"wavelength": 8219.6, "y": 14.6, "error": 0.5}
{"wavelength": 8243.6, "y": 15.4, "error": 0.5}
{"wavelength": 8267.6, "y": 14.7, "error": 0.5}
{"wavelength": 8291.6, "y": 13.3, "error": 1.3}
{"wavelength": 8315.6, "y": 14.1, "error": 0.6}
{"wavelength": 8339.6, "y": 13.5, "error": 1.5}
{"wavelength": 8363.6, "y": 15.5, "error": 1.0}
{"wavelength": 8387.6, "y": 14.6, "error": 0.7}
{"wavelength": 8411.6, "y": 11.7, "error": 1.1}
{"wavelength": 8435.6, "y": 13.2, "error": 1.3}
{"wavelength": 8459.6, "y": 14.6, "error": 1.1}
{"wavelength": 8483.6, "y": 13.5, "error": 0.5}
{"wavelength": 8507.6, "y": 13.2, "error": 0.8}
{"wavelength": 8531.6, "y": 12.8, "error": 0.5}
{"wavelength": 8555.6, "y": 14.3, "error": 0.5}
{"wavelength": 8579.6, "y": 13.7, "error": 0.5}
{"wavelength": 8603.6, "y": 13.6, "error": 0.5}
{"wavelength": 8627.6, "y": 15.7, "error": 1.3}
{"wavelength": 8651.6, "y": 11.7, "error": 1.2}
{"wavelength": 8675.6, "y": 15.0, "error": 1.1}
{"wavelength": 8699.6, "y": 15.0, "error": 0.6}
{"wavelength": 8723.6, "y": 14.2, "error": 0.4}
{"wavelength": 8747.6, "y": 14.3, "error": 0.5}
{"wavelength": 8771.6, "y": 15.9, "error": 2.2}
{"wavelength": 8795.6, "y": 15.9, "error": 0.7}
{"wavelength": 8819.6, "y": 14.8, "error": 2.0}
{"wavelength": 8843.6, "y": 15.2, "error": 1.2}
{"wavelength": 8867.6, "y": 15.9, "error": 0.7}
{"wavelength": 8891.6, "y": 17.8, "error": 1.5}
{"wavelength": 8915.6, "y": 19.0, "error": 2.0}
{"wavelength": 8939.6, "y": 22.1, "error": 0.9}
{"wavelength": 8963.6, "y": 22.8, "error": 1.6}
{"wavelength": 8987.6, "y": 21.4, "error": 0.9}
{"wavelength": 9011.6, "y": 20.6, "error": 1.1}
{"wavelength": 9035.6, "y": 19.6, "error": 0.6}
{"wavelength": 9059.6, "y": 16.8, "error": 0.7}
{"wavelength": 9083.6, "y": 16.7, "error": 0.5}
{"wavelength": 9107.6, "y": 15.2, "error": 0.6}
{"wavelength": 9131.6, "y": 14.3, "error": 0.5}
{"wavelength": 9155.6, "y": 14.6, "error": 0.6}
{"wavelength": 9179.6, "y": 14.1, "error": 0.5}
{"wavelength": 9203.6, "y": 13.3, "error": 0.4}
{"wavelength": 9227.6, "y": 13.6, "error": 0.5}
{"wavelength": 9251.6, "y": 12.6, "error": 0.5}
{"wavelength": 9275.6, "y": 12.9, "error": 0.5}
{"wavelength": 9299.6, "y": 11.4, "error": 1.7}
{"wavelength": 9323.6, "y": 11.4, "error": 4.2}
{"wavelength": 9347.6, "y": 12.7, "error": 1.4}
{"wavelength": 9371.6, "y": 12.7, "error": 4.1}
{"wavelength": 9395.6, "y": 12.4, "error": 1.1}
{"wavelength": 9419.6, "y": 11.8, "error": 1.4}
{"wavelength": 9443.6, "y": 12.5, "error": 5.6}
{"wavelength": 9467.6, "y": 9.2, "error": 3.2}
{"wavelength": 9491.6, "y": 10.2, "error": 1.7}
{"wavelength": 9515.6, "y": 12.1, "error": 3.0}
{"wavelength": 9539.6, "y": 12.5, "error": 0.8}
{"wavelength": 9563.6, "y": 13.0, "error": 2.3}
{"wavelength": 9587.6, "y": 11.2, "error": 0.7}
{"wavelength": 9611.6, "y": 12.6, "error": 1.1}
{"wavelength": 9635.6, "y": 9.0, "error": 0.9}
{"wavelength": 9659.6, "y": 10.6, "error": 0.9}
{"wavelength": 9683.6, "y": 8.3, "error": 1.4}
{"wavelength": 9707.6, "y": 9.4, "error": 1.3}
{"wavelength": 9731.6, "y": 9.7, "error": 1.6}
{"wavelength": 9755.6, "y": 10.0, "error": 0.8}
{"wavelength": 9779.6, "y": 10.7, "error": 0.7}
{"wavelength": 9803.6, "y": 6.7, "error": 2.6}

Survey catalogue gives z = 2.20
